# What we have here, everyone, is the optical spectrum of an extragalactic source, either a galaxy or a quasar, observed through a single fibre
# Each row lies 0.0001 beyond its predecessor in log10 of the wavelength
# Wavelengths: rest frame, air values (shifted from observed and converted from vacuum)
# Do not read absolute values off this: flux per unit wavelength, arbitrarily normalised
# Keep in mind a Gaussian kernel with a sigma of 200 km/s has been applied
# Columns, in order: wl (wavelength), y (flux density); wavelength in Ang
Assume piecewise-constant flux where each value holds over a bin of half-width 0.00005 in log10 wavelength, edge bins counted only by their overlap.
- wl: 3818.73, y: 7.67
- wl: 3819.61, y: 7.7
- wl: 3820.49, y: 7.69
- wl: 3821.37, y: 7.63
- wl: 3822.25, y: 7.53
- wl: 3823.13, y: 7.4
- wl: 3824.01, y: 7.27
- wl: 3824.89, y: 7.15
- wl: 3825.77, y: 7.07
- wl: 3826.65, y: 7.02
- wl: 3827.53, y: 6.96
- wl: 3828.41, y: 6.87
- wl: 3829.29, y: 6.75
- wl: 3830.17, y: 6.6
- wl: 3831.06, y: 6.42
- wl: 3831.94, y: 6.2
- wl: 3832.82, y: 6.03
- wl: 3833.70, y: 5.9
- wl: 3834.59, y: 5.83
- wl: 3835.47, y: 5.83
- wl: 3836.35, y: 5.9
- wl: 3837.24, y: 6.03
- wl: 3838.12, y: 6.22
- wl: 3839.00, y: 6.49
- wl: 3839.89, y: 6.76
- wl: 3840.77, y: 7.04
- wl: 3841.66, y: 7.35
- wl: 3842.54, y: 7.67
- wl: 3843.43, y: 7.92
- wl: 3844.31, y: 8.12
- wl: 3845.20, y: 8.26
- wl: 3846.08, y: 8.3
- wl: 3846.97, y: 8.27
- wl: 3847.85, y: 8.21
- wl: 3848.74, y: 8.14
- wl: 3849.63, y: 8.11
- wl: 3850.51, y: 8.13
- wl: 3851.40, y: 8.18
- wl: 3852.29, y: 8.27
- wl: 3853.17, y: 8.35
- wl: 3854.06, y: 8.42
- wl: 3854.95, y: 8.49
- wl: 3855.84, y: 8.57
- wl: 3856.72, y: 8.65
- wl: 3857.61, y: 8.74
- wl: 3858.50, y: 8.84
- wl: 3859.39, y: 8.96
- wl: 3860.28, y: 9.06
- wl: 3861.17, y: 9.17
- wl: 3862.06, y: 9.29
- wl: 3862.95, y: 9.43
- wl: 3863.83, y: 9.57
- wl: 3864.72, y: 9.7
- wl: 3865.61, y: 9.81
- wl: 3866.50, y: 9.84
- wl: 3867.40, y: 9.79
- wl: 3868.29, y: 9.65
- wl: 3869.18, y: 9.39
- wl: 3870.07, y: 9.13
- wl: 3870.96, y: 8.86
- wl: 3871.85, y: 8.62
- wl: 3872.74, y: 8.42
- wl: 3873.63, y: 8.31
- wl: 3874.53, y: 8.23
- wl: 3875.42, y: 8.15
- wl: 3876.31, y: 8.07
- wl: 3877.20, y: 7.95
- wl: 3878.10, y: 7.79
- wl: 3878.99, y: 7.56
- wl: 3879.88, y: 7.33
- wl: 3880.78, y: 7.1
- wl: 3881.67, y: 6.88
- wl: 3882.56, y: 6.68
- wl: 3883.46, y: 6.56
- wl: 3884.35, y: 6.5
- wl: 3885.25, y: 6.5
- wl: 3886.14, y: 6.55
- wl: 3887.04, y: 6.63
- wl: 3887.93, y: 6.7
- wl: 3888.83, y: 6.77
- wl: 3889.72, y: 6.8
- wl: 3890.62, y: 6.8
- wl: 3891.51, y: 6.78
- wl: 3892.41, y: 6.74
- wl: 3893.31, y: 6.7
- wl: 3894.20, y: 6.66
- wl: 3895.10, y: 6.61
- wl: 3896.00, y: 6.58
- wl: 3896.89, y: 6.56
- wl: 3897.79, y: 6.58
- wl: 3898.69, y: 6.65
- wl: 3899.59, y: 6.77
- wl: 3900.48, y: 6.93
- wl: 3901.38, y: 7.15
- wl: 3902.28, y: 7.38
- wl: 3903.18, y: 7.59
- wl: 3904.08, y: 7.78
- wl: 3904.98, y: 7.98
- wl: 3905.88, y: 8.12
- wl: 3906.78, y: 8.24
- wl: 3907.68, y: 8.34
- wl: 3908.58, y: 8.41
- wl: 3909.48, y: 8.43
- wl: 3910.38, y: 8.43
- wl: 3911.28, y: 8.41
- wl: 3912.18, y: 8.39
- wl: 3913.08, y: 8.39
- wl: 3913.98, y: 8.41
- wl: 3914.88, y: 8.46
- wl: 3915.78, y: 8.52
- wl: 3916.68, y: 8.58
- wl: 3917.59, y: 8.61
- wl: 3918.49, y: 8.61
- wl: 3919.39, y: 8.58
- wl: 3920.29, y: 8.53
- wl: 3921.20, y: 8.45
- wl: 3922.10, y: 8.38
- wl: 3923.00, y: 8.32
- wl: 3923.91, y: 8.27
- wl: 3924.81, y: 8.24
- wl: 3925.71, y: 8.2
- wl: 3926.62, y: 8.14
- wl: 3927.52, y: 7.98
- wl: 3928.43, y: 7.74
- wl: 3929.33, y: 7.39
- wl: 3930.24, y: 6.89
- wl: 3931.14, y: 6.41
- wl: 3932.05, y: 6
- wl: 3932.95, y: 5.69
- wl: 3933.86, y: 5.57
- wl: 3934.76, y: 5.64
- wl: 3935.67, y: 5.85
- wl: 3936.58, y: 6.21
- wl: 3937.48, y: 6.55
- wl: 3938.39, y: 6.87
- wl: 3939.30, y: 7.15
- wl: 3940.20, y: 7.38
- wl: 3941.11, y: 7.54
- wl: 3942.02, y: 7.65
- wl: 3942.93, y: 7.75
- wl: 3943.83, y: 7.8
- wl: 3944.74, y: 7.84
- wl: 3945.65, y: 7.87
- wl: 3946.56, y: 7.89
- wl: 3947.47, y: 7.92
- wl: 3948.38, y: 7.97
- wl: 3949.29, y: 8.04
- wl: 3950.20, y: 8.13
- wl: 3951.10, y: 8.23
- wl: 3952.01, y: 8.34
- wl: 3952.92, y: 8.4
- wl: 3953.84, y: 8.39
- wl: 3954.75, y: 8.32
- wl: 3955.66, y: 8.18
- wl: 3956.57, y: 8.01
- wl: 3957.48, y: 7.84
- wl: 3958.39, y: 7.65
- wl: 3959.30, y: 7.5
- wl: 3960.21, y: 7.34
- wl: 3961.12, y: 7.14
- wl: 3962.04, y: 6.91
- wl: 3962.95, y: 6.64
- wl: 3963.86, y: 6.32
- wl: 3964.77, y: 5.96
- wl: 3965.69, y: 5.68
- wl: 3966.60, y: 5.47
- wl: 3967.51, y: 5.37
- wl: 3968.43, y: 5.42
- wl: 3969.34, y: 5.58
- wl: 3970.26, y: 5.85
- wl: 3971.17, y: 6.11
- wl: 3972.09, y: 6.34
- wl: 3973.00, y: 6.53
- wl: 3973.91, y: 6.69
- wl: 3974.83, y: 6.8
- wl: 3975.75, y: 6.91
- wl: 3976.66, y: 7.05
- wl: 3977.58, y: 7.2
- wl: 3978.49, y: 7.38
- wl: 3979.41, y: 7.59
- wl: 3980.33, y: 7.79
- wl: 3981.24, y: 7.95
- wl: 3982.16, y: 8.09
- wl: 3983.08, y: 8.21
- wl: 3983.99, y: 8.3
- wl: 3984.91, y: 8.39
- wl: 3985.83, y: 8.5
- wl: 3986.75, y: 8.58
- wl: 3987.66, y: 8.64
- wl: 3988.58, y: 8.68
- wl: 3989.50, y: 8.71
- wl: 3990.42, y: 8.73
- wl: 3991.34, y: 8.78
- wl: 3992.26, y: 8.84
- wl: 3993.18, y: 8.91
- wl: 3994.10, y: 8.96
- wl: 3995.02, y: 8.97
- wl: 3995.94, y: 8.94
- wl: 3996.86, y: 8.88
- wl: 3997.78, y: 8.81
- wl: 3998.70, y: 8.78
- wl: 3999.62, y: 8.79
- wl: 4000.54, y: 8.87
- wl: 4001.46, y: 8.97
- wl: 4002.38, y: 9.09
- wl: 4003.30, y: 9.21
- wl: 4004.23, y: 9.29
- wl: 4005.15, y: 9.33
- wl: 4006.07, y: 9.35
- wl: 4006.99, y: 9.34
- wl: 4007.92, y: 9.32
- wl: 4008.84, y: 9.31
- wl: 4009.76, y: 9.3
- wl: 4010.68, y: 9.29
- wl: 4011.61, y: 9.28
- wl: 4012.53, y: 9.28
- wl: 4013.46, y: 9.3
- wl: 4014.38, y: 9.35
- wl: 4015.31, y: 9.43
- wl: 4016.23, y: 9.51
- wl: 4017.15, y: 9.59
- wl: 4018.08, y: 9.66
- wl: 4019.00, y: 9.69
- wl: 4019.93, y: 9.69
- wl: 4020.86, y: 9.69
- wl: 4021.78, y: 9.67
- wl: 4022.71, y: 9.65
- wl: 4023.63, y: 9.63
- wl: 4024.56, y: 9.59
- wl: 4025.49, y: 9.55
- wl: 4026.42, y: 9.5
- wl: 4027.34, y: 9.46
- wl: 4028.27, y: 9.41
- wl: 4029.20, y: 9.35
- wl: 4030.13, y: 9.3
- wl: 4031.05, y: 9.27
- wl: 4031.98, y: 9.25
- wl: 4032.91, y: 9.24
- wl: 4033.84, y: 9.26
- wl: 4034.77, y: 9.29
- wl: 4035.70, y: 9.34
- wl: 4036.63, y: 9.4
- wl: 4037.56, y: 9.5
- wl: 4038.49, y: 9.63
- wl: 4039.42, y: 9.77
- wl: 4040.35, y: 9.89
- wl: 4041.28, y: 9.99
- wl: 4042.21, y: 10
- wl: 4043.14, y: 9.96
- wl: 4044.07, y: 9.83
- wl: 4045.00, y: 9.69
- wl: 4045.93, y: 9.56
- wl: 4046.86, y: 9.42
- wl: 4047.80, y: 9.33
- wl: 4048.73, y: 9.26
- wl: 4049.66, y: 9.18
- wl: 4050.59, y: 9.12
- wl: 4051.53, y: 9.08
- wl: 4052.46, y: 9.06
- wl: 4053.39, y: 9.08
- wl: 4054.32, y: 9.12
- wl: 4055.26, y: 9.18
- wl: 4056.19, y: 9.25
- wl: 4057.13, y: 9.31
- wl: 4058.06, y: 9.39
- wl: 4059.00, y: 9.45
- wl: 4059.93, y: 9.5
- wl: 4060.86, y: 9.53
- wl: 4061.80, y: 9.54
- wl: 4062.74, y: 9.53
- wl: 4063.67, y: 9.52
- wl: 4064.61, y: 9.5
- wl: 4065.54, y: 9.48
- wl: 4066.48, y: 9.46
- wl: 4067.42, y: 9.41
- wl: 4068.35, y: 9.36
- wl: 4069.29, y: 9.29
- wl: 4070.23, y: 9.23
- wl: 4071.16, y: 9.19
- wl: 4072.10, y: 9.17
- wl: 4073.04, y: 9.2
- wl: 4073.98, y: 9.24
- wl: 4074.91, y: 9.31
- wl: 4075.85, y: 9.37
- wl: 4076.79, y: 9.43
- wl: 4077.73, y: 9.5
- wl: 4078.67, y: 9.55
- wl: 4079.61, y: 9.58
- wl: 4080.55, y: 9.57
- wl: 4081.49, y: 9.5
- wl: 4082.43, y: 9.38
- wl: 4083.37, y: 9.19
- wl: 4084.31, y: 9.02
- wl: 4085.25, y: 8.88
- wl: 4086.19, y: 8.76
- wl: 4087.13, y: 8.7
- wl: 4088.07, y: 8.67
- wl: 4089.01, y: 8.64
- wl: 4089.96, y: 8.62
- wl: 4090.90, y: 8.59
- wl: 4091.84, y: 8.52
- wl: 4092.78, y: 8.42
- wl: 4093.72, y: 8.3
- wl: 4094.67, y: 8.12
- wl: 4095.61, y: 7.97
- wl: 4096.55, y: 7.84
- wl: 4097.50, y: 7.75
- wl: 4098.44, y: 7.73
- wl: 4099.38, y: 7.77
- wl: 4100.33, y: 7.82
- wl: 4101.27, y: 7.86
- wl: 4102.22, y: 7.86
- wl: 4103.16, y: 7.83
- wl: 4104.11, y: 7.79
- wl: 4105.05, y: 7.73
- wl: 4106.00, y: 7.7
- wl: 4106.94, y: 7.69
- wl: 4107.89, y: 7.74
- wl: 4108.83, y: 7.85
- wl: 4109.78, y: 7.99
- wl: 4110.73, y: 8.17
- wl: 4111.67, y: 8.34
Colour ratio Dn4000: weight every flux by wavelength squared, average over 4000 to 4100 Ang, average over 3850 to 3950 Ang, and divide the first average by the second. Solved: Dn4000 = 1.28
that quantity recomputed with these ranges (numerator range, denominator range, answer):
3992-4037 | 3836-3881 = 1.21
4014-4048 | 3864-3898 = 1.35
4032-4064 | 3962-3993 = 1.35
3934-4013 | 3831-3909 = 1.07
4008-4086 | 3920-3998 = 1.31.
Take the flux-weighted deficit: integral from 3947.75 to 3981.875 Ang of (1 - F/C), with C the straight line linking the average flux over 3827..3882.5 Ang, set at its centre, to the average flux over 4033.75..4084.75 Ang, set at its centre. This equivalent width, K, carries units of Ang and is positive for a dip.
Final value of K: 6.3 Ang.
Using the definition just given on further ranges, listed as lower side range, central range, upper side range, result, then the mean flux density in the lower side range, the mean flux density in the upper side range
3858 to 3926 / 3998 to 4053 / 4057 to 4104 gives -4.9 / 7.97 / 8.91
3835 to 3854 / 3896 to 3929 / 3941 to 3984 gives -2.8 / 7.52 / 7.28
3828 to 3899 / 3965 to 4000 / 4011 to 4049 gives 5.3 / 7.66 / 9.52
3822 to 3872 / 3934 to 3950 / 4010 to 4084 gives 2.5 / 7.91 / 9.43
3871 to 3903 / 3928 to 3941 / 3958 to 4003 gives 1.5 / 7.14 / 7.63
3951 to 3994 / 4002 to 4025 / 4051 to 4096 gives -3.7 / 7.46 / 9.14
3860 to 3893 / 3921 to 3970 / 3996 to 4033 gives 8.0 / 8.02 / 9.33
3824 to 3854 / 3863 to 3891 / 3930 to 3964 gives -2.9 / 7.18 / 7.33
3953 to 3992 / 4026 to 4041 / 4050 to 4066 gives -1.2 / 7.34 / 9.33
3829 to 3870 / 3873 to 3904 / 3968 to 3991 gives 3.0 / 7.99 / 7.45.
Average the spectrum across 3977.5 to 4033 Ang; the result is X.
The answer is 9.02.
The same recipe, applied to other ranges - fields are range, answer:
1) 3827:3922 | 7.76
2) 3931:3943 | 6.56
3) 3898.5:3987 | 7.49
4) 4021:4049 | 9.54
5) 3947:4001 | 7.69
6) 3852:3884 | 8.54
